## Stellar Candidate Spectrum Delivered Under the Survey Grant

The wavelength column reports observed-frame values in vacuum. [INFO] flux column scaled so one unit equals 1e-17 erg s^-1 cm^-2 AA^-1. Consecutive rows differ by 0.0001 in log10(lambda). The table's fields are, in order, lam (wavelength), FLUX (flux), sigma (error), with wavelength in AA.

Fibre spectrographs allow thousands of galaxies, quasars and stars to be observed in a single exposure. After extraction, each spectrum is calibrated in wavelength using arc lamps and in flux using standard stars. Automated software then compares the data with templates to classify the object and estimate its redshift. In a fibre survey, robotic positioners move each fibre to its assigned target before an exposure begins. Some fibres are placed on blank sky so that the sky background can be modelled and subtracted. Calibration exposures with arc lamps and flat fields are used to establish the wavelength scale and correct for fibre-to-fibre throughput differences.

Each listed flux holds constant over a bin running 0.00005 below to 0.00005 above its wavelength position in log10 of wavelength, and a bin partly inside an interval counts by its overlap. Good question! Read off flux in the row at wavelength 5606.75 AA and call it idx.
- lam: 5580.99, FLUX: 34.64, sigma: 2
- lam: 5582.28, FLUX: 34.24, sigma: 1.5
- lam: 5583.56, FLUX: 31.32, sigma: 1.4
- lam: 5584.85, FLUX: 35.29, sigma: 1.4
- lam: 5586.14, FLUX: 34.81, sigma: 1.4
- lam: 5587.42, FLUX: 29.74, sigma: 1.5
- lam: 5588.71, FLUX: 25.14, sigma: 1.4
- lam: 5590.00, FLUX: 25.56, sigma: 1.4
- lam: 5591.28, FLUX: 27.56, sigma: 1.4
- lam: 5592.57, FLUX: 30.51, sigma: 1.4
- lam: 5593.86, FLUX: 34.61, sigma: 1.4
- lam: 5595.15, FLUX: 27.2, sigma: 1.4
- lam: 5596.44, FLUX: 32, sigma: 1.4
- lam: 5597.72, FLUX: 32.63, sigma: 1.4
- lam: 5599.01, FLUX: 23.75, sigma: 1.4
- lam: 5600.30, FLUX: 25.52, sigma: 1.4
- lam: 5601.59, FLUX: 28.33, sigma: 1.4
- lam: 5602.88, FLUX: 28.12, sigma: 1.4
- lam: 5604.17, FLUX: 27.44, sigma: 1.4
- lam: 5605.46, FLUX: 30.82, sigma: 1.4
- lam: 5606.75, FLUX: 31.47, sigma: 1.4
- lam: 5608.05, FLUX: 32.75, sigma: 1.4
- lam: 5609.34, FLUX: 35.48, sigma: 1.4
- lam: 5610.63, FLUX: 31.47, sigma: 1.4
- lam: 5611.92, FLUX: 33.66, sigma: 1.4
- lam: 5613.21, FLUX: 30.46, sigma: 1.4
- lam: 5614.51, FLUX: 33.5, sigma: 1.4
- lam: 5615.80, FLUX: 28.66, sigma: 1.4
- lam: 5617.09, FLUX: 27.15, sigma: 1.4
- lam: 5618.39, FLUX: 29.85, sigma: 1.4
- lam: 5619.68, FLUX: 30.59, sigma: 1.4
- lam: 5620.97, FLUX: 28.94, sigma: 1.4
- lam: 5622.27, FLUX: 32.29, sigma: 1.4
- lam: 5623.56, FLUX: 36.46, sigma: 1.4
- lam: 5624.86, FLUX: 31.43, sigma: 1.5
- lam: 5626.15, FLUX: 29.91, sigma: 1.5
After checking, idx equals 31.47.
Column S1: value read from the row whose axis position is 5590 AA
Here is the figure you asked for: 25.56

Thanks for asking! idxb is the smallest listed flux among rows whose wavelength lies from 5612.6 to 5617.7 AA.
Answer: 27.15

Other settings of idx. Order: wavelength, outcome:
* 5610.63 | 31.47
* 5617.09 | 27.15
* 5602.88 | 28.12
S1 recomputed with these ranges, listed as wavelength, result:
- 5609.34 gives 35.48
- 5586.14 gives 34.81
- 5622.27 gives 32.29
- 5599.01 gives 23.75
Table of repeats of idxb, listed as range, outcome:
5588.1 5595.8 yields 25.14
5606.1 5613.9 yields 30.46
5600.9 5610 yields 27.44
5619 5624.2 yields 28.94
